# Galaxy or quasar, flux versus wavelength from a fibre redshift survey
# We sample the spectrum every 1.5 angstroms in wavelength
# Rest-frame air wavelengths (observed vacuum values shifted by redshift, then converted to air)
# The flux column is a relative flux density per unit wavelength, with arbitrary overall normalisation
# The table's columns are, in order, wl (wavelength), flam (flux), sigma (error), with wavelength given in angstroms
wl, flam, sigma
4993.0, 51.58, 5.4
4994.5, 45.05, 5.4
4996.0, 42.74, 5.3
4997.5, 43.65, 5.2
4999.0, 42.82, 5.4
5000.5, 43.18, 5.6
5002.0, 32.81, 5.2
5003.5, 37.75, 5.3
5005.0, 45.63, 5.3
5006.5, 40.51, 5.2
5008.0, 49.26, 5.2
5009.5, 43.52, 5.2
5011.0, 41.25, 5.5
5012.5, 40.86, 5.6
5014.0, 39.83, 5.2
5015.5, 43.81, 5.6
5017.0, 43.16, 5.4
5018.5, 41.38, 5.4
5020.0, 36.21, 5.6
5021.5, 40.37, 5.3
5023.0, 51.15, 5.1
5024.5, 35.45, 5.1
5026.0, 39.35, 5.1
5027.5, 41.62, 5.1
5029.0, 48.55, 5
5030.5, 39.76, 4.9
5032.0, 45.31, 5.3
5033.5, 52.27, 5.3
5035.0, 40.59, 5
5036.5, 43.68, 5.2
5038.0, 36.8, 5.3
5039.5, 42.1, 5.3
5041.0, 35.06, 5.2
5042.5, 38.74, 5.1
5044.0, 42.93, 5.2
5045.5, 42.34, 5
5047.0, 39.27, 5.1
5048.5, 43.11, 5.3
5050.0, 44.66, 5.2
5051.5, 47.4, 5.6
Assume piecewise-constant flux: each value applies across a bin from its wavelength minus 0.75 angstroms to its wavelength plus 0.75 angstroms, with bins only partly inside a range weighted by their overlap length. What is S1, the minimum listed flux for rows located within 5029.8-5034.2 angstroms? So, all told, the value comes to 39.76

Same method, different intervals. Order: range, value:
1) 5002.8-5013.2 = 37.75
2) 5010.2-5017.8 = 39.83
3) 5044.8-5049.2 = 39.27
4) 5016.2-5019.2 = 41.38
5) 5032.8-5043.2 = 35.06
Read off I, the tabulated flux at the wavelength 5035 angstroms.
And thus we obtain 40.59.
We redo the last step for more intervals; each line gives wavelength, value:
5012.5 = 40.86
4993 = 51.58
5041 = 35.06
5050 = 44.66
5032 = 45.31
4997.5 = 43.65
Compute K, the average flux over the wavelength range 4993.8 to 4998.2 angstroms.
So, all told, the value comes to 43.8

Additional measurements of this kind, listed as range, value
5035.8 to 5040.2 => 40.8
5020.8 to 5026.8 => 41.6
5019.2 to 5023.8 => 42.5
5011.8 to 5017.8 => 41.9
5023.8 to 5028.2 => 38.8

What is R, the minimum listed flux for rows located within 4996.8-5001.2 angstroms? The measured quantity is 42.82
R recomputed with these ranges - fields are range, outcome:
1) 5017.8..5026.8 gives 35.45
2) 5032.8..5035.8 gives 40.59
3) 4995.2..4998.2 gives 42.74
